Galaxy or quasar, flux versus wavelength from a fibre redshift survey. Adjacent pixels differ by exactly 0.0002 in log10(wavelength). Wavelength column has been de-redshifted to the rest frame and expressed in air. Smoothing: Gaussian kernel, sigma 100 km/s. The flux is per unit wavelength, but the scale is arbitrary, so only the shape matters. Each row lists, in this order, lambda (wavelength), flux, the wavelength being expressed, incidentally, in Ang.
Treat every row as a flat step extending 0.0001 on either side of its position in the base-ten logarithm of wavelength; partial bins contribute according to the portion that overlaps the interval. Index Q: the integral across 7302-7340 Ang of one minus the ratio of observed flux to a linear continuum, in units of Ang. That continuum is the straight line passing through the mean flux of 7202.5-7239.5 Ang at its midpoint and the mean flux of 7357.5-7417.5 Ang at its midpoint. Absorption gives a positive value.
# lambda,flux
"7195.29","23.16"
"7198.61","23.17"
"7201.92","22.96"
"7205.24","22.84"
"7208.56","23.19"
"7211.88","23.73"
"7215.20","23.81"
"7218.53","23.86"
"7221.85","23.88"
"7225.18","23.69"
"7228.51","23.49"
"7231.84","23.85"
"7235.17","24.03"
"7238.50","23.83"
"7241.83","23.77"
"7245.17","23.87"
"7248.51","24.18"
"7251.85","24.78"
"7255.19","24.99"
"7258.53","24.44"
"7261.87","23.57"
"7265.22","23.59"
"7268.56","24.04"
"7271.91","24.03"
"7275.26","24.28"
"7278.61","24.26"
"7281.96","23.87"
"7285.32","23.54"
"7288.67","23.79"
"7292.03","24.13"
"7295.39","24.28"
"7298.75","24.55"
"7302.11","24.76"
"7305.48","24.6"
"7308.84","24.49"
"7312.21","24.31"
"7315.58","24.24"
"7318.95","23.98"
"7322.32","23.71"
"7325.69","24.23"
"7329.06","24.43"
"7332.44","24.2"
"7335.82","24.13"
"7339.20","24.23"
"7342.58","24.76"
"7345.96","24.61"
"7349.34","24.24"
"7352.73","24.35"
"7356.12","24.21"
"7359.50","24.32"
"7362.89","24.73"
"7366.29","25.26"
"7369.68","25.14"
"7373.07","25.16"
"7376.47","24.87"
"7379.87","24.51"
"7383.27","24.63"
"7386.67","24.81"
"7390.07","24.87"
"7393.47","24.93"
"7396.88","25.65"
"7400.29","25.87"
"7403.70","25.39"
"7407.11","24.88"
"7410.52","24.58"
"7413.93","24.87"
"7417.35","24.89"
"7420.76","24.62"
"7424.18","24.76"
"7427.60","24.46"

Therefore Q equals 0.3 Ang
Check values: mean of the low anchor 23.6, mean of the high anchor 25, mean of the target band 24.3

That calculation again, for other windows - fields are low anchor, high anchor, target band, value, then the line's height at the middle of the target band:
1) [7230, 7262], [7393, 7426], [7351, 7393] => 0.2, 24.8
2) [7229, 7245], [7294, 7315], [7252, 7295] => 0.2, 24.2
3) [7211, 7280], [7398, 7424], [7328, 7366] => 0.3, 24.6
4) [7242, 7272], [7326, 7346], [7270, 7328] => 0.2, 24.3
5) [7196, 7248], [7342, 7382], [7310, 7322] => 0.1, 24.3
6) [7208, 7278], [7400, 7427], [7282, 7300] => 0.2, 24.2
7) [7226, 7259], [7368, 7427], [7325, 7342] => 0.2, 24.6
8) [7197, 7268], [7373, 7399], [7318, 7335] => 0.3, 24.5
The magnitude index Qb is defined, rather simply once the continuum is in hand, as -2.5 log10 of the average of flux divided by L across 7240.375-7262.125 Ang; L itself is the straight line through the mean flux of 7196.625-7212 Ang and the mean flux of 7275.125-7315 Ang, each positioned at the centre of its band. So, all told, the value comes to -0.03 mag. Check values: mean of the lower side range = 23.1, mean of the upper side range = 24.2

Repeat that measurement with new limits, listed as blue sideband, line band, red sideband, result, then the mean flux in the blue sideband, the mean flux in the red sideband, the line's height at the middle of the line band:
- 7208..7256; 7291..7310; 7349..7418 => -0.01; 23.9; 24.9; 24.4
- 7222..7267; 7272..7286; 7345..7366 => 0.01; 24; 24.5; 24.1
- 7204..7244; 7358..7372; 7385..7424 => -0.01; 23.7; 25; 24.7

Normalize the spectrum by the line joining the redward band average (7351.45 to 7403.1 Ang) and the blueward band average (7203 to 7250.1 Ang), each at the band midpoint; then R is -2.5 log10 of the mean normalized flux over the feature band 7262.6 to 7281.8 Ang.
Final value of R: 0.003 mag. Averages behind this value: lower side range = 23.7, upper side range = 24.9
